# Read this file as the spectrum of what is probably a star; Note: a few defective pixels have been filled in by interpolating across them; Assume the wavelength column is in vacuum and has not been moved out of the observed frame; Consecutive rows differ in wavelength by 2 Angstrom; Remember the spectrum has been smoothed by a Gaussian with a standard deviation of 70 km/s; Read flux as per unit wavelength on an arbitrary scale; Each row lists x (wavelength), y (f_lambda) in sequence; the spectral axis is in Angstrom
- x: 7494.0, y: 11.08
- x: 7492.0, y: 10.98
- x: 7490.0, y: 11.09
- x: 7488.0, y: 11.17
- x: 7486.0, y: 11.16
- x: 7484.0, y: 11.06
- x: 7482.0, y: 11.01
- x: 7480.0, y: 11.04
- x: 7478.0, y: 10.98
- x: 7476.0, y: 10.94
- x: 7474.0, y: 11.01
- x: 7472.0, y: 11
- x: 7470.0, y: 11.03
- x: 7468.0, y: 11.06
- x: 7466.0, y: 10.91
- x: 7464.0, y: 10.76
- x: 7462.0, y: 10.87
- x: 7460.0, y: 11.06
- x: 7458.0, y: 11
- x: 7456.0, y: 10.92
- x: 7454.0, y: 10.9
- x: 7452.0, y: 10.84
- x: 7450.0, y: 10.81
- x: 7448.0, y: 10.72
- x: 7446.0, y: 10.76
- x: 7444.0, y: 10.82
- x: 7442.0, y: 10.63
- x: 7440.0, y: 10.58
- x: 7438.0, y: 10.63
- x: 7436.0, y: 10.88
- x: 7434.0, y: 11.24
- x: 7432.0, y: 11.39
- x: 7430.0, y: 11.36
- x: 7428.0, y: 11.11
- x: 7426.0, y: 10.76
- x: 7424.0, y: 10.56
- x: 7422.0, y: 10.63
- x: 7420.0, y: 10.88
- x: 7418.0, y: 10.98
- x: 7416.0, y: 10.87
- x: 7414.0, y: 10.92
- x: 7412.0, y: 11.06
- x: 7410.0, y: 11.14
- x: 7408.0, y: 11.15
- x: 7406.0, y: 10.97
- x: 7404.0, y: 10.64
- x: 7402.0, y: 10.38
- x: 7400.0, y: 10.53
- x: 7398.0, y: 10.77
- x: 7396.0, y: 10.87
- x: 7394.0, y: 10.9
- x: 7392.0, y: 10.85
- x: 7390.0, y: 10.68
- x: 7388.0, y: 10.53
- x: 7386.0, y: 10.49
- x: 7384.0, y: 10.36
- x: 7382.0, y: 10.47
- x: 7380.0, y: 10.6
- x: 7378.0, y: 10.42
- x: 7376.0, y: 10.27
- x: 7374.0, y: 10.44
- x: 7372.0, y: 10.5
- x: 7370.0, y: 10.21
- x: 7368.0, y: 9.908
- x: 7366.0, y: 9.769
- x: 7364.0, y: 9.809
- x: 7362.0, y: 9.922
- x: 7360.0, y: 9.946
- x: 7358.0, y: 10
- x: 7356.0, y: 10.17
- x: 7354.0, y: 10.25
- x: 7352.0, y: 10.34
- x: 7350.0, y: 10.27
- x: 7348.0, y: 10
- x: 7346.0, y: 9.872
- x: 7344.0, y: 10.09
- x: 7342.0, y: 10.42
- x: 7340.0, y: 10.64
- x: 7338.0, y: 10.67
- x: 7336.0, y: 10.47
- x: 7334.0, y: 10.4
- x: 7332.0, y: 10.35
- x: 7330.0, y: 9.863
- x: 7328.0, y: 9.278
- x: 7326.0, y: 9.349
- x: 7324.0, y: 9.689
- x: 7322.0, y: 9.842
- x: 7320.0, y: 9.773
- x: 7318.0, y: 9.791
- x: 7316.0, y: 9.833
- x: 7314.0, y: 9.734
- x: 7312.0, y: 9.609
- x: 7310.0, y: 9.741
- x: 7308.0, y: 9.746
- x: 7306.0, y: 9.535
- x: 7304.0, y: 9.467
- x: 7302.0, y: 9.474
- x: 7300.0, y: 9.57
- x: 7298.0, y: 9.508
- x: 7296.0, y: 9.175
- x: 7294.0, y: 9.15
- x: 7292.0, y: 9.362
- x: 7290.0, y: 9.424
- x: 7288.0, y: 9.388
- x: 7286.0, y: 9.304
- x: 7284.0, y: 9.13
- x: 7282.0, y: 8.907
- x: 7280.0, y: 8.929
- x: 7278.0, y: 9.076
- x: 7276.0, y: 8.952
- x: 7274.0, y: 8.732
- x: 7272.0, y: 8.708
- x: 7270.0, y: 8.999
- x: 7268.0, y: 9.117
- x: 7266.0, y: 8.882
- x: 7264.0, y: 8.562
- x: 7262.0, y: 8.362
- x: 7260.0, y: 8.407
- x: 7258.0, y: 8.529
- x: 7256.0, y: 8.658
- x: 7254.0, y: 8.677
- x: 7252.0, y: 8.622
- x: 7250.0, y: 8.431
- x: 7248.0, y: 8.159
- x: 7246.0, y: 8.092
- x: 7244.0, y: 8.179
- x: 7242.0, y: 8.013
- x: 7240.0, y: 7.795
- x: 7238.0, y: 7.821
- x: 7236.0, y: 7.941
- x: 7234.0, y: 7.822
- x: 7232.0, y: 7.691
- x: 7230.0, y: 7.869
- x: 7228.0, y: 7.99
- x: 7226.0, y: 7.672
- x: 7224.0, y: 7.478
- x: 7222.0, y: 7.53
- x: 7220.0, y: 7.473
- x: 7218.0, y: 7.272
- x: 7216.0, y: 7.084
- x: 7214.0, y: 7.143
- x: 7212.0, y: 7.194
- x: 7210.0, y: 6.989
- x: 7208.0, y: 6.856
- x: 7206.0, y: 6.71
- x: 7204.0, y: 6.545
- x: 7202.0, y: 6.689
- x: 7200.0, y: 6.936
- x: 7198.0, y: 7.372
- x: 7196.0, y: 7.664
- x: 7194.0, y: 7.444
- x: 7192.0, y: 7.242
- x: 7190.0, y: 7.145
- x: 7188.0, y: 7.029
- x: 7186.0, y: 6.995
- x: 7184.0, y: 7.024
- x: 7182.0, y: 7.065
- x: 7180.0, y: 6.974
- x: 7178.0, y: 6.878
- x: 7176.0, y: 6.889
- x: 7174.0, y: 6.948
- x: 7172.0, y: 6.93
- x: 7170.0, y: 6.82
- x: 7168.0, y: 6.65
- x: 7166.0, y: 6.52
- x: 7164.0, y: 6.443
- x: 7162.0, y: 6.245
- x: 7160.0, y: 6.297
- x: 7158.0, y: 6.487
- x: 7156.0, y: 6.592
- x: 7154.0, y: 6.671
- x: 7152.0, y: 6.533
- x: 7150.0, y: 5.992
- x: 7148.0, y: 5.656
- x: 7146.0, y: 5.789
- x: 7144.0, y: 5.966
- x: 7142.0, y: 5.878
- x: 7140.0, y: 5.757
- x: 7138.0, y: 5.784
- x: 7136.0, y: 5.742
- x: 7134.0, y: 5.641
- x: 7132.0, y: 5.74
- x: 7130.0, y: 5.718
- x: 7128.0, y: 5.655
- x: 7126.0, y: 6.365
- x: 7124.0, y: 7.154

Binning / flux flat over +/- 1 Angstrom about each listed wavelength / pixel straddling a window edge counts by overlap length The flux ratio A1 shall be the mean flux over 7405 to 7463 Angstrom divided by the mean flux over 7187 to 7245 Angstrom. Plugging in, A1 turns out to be 1.47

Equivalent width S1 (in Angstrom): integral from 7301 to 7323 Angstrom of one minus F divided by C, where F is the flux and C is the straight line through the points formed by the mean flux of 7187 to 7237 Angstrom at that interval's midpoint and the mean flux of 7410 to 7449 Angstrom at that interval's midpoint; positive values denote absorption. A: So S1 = -1.8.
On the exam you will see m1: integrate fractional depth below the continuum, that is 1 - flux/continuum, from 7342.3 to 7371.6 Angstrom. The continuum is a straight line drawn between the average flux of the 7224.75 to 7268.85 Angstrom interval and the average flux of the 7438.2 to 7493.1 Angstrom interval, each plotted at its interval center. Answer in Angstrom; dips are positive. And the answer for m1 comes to -1.4 Angstrom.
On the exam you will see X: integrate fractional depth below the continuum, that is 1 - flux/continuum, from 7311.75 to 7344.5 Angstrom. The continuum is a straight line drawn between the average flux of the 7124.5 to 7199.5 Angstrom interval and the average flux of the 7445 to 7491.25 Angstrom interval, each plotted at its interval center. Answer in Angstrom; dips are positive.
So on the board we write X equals -3.9 Angstrom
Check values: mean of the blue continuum 6.51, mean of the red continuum 11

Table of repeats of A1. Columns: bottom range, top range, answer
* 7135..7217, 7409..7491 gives 1.64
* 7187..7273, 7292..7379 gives 1.28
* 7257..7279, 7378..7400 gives 1.21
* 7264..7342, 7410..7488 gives 1.15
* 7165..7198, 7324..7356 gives 1.44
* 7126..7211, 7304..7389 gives 1.54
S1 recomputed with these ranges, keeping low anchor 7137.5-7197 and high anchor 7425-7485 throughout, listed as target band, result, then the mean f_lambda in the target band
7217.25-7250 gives -0.89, 7.82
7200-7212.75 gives 0.66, 6.83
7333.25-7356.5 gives -2.56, 10.3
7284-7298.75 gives -1.45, 9.31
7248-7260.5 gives -0.96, 8.53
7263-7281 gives -1.53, 8.88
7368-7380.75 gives -0.84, 10.4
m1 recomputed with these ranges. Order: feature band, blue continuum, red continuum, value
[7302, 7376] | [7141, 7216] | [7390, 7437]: -3.20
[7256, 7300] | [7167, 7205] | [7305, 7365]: -0.70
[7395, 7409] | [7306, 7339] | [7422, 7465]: -0.30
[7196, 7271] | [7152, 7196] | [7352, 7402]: 0.55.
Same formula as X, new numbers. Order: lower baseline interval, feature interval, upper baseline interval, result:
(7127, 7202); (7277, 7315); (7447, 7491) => -4.23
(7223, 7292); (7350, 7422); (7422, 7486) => -3.06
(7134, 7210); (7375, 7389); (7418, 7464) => -0.71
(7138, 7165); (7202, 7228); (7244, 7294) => 1.43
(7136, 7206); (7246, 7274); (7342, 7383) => -1.13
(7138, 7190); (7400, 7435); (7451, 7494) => -2.53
